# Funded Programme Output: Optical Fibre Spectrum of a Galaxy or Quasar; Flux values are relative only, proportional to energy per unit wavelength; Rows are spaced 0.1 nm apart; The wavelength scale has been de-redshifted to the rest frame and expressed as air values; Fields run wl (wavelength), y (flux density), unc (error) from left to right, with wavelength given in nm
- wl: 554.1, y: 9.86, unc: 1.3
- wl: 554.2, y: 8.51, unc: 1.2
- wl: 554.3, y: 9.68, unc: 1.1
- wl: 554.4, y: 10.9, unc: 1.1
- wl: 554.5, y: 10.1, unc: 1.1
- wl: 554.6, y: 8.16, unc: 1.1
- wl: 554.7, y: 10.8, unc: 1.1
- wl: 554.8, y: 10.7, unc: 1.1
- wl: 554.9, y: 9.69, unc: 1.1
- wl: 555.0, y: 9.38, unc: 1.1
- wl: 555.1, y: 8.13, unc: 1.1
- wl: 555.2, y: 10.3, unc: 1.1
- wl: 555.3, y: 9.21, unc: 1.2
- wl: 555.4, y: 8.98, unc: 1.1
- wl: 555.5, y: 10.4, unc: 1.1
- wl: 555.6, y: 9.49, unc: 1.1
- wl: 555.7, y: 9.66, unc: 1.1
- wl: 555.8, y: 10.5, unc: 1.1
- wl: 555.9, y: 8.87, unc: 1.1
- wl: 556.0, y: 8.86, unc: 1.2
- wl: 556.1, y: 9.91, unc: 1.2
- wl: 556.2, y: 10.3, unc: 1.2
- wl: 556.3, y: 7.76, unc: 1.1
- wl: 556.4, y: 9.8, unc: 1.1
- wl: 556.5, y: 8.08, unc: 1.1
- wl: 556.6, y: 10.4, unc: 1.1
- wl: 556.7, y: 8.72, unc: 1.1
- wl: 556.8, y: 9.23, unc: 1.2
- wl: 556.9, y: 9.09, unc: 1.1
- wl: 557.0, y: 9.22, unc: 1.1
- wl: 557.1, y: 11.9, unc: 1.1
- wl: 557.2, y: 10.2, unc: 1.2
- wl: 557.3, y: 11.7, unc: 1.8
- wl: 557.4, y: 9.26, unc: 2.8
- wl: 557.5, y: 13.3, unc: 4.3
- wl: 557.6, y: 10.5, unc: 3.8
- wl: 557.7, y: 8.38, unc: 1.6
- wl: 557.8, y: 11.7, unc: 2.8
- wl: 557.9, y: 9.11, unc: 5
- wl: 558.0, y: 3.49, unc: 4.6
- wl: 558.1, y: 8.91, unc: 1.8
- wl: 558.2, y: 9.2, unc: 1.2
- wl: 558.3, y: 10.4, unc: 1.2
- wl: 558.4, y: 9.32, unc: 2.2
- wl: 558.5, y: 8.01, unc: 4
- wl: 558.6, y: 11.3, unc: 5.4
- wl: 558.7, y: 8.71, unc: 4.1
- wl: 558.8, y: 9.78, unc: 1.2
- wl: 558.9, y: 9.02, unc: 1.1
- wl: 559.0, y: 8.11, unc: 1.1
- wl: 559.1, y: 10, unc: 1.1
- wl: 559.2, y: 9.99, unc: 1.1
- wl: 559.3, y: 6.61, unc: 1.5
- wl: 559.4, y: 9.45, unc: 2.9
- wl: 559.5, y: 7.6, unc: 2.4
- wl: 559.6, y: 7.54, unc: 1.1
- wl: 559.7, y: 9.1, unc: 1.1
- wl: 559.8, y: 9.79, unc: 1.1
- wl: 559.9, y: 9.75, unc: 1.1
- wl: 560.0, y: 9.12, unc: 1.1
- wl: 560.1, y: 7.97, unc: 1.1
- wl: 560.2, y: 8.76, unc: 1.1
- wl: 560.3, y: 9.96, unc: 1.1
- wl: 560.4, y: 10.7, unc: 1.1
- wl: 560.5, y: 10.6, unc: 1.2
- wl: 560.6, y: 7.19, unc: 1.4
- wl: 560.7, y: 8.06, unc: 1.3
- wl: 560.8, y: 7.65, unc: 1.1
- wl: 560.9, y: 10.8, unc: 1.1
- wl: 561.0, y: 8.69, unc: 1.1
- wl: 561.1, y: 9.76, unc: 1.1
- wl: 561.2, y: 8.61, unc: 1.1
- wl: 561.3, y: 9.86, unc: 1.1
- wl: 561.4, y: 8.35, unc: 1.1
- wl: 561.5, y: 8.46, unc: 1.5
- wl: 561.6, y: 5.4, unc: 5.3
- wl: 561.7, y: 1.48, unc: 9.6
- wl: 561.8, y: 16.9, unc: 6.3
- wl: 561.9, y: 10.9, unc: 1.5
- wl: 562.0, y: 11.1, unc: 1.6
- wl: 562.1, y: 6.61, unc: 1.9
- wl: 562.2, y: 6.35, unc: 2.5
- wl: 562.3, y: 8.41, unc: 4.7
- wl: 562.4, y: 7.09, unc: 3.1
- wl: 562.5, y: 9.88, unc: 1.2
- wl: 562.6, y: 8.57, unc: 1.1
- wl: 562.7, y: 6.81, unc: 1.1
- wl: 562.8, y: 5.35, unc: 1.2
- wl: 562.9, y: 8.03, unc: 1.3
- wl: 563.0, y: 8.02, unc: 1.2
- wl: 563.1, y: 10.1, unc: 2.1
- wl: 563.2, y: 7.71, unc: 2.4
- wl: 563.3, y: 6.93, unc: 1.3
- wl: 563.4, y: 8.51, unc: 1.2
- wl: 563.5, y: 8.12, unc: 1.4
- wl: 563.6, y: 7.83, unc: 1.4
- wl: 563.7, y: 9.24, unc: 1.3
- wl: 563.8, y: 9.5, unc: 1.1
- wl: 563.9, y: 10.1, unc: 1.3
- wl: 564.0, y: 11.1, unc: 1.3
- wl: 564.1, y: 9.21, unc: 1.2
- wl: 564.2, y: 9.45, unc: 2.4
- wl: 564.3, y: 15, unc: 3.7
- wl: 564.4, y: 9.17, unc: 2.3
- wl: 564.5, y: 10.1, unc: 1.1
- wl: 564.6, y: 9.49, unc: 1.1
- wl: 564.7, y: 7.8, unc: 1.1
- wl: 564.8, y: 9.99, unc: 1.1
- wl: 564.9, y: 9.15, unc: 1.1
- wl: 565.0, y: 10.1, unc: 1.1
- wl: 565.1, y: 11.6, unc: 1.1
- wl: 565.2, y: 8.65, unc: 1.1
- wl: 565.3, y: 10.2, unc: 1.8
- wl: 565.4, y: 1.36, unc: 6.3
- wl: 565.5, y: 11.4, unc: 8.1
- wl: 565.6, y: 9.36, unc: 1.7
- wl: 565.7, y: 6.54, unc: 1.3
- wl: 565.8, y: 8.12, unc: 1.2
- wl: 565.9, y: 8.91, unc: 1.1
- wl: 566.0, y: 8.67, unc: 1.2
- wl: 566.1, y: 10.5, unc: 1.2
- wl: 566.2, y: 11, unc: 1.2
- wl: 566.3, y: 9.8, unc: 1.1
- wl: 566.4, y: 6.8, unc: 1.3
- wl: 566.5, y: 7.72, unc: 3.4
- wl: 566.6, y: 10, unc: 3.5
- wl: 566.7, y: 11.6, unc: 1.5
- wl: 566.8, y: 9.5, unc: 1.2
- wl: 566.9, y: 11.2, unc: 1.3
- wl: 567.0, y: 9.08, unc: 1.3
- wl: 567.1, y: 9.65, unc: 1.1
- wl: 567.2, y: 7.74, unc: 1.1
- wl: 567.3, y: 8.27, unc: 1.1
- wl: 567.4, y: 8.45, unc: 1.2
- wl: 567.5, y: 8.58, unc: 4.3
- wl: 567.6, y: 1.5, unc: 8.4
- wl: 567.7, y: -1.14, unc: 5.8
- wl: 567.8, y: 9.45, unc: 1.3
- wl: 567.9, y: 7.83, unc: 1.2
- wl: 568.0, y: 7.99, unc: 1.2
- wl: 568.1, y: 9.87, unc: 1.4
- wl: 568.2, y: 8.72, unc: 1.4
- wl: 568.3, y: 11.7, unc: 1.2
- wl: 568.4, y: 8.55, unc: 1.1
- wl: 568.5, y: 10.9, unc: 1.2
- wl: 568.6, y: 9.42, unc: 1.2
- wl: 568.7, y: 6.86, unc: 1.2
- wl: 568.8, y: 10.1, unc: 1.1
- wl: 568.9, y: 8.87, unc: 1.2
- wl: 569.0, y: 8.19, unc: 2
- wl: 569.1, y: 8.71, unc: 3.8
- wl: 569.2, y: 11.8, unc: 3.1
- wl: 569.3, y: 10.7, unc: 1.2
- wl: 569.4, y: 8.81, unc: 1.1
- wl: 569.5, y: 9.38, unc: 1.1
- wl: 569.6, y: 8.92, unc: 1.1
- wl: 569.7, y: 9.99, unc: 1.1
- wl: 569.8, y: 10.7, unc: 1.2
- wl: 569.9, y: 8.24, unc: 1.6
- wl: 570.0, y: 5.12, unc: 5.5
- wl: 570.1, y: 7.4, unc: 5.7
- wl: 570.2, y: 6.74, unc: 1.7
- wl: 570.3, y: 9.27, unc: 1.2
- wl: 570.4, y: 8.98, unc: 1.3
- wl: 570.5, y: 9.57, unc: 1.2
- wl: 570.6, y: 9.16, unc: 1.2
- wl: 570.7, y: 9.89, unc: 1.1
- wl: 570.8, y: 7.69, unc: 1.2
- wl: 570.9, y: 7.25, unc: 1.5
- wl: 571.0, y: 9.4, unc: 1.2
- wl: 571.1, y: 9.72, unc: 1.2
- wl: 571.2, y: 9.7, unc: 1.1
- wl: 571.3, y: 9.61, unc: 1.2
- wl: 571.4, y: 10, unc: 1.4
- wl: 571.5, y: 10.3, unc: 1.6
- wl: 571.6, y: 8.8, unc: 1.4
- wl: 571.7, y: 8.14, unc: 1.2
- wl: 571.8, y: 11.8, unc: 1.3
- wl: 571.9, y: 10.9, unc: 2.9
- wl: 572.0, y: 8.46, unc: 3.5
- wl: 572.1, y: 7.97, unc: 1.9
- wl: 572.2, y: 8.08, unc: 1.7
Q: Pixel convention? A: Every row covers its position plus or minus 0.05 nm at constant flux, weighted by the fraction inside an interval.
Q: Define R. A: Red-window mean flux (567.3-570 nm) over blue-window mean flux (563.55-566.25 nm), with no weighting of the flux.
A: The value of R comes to 0.9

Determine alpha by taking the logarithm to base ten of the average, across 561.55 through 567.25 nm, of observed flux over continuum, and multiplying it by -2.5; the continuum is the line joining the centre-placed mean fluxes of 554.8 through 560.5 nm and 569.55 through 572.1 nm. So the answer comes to 0.03 mag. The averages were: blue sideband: 9.39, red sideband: 9.01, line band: 8.93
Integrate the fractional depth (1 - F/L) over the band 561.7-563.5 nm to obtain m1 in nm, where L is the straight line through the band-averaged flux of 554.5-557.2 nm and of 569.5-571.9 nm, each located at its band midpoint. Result 0.17 nm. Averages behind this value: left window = 9.54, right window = 9.02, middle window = 8.45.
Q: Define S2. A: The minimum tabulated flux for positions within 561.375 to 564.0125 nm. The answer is 1.48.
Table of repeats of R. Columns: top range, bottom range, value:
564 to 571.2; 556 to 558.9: 0.93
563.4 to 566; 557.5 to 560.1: 1.02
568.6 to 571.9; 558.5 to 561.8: 1.03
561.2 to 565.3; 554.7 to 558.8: 0.93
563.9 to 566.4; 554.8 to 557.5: 0.97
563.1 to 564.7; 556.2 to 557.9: 0.95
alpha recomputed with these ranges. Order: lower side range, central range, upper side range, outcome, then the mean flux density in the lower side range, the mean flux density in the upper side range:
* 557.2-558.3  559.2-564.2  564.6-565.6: 0.07 mag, 9.62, 8.97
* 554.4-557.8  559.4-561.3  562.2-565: 0.03 mag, 9.77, 8.89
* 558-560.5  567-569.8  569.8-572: 0.05 mag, 9.05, 8.97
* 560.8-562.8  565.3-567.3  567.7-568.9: -0.03 mag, 8.53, 8.77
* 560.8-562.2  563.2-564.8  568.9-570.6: -0.06 mag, 8.85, 8.91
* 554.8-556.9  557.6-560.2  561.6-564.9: 0.03 mag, 9.41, 8.85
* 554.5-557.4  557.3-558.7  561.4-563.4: -0.04 mag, 9.62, 8.13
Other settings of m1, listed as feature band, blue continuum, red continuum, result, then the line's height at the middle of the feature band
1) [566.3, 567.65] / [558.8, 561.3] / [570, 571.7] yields 0.056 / 8.89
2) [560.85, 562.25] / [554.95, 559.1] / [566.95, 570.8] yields 0.048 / 9.11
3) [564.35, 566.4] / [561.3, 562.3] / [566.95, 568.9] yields -0.195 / 8.25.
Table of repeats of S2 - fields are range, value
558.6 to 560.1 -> 6.61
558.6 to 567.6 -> 1.36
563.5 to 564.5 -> 7.83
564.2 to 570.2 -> -1.14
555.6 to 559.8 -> 3.49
